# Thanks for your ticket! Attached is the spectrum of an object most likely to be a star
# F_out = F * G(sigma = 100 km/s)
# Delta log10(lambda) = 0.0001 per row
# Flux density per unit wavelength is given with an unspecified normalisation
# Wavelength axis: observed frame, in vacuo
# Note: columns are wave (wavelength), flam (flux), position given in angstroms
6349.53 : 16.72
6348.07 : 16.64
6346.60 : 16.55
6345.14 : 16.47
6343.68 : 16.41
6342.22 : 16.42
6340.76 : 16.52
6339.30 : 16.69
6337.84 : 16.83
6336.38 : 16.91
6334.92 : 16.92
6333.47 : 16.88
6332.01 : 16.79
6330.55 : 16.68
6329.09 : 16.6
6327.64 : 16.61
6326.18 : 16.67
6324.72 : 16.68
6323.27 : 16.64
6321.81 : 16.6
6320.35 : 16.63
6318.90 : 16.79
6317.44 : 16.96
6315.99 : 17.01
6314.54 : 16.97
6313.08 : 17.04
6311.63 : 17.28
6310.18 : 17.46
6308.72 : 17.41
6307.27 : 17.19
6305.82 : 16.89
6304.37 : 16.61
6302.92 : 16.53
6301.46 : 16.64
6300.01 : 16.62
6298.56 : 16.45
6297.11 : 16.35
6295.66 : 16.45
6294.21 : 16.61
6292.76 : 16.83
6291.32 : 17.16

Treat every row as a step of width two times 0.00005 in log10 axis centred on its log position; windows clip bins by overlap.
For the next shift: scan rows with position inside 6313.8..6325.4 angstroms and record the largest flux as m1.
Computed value 17.01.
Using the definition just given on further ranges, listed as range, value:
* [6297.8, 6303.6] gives 16.64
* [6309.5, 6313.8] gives 17.46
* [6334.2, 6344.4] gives 16.92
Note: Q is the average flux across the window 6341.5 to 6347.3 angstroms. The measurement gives 16.5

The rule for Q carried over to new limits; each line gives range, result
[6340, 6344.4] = 16.5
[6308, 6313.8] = 17.3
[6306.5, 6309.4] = 17.3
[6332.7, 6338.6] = 16.9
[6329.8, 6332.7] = 16.7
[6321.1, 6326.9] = 16.6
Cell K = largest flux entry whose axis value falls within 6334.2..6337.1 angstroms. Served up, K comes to 16.92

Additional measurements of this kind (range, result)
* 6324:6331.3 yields 16.68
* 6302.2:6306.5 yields 16.89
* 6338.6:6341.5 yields 16.69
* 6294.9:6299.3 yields 16.45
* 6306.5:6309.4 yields 17.41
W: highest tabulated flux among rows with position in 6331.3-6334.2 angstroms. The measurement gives 16.88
